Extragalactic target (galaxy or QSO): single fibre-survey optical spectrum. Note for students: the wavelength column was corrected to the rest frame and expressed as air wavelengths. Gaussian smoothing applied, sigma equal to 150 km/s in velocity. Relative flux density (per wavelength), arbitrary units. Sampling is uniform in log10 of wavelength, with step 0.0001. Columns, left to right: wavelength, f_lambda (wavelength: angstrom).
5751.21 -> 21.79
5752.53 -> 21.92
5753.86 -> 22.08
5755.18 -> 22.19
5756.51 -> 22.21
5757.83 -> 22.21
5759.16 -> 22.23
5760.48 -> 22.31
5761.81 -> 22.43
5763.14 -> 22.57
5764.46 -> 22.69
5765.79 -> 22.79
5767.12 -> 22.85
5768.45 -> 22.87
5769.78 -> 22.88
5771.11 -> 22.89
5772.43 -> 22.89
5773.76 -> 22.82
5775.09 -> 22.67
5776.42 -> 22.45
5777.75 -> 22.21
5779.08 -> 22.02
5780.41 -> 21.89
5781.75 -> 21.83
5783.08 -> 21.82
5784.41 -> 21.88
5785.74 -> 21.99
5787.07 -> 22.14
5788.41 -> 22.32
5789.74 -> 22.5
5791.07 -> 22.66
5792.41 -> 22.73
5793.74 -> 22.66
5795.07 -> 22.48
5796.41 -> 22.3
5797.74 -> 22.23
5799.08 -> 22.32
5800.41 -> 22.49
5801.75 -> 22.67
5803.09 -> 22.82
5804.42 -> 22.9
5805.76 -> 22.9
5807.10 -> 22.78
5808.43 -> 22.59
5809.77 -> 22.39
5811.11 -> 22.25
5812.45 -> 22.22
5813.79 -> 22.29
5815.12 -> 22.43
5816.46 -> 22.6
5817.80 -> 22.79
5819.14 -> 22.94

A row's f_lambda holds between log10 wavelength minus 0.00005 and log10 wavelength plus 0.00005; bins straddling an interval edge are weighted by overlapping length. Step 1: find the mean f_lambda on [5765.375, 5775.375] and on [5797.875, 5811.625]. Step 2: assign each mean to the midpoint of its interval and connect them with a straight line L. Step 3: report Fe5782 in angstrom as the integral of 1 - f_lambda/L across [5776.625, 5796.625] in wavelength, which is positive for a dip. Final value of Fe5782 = 0.4 angstrom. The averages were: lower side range 22.8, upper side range 22.6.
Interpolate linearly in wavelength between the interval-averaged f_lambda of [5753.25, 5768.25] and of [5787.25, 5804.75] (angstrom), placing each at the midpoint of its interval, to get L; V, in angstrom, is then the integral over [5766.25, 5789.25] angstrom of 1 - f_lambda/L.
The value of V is 0.1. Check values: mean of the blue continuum 22.4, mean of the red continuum 22.5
